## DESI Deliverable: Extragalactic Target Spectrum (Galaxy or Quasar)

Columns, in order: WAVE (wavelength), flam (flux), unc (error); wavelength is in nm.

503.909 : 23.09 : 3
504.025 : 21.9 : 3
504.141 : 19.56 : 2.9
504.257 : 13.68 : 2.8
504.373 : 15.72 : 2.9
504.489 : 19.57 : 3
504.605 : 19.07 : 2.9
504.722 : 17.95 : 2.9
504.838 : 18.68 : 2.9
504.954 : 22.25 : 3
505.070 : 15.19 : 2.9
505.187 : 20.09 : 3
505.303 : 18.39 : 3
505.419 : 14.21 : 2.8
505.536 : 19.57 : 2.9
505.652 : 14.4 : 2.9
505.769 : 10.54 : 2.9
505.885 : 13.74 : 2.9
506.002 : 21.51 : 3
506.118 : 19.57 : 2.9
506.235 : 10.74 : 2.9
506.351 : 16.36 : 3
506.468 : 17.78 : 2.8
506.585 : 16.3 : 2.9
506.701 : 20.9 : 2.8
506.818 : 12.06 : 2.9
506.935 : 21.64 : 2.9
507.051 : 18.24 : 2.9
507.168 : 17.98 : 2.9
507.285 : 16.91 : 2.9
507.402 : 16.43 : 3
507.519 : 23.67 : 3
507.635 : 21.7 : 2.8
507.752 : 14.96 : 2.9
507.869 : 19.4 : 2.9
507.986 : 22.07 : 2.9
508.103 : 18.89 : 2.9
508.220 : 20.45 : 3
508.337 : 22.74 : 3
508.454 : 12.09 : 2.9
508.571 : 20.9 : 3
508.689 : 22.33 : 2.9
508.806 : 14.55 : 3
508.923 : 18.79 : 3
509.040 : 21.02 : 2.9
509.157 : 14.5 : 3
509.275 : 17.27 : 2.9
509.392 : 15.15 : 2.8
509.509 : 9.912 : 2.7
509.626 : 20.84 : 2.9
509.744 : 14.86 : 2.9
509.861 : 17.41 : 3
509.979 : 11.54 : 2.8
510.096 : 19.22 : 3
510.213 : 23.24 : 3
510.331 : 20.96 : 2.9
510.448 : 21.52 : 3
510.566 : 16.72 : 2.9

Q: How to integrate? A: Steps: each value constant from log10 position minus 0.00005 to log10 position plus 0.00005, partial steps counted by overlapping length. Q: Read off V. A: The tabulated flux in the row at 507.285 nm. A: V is 16.91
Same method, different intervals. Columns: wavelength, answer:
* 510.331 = 20.96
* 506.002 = 21.51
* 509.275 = 17.27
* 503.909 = 23.09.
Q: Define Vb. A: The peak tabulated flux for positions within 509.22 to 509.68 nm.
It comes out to 20.84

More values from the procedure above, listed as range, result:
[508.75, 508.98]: 18.79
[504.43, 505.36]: 22.25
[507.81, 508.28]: 22.07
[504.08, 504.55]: 19.57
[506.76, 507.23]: 21.64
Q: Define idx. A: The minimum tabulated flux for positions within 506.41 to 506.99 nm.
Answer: 12.06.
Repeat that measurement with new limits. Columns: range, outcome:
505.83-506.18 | 13.74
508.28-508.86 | 12.09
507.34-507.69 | 16.43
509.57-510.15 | 11.54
